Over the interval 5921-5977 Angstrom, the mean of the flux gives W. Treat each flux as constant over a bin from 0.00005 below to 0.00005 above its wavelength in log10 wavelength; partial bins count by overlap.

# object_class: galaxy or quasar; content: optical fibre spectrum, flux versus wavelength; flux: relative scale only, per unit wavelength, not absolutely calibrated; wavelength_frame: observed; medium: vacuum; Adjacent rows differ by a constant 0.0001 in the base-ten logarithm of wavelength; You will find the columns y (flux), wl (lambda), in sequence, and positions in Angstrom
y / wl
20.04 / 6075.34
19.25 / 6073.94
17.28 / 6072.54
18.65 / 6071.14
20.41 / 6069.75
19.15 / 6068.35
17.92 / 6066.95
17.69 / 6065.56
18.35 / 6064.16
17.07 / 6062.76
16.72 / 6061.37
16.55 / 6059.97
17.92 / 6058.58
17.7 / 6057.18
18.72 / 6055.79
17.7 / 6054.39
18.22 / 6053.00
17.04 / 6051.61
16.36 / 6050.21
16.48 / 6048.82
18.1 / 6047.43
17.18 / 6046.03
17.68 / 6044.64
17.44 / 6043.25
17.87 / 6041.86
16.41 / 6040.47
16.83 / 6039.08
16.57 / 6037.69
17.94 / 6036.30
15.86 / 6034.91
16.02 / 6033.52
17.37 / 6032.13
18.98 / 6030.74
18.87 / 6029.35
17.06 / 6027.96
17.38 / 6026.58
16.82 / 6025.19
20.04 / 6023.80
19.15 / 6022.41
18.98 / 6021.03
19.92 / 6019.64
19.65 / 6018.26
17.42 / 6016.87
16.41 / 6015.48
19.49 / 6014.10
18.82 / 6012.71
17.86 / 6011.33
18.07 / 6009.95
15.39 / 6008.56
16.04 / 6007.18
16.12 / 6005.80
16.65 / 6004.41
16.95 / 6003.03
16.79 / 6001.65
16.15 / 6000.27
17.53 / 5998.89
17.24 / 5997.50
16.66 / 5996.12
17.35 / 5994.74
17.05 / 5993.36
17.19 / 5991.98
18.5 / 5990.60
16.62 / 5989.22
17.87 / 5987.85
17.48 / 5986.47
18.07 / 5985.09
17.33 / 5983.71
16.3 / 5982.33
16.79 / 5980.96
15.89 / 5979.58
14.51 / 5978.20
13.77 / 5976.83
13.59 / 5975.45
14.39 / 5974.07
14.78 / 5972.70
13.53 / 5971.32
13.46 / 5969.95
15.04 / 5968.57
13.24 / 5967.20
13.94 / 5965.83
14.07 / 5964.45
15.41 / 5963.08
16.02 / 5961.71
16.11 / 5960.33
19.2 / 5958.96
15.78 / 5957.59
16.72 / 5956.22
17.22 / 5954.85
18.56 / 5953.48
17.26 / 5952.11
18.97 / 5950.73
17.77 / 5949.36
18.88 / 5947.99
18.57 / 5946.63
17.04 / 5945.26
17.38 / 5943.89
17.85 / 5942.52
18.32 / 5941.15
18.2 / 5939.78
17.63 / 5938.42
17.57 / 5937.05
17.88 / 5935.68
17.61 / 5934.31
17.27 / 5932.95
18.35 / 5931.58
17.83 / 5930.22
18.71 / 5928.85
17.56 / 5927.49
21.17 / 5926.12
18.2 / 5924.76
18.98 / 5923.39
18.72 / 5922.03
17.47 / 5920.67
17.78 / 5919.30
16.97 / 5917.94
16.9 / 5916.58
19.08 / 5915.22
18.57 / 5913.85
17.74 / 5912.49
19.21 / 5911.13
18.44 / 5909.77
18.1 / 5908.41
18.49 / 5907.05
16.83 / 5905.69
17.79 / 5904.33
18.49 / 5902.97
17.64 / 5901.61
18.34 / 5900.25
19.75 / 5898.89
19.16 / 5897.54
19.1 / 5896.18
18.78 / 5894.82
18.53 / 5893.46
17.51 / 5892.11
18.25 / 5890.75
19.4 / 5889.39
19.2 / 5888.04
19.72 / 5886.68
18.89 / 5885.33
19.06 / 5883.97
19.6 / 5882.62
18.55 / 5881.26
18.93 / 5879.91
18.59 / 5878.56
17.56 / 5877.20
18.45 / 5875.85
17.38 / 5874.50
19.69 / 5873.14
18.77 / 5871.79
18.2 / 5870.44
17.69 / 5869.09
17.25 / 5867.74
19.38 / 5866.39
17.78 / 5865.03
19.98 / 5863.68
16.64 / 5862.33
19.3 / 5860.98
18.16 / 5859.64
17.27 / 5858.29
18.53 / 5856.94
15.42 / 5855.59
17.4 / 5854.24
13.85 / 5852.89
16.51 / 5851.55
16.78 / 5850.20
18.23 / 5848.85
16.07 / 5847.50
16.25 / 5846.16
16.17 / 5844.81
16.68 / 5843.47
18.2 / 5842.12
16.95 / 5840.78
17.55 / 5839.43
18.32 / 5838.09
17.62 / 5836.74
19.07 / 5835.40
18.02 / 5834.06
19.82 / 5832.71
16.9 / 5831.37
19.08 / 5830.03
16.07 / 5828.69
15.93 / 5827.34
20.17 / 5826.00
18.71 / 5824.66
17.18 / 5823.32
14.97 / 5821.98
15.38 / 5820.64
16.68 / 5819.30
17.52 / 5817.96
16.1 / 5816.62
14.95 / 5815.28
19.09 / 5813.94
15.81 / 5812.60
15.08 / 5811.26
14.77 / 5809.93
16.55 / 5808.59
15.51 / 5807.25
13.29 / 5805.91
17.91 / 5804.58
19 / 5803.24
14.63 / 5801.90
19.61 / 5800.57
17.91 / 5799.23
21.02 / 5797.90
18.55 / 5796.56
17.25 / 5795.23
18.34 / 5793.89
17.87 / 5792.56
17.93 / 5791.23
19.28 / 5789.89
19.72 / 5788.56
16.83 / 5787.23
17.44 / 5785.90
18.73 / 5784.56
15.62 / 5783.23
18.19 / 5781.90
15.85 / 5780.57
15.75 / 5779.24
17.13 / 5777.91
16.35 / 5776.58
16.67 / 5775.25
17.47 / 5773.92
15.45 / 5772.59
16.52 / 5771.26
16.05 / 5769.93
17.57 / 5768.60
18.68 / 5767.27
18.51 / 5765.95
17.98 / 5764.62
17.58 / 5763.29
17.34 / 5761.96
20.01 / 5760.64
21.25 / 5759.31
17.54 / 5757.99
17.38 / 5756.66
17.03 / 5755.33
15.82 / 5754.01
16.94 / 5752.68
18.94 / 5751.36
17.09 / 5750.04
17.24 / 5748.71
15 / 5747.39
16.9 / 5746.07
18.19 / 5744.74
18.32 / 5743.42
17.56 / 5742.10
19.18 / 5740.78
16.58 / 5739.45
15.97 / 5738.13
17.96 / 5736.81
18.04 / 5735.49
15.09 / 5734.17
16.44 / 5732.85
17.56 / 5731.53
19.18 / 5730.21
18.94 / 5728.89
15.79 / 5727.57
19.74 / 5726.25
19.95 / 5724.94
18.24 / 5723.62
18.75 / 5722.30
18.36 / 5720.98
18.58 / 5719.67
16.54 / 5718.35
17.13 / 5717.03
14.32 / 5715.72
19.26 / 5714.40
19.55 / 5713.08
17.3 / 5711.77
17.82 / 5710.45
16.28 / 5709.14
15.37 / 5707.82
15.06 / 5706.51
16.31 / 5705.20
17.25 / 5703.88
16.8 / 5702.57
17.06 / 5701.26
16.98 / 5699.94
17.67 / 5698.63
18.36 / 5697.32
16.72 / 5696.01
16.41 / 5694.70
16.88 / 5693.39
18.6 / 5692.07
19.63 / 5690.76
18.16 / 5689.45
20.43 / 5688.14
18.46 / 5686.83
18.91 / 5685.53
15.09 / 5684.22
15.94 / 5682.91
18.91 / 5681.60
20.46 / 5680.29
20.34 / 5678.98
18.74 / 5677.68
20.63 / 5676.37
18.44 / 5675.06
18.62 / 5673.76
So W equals 16.9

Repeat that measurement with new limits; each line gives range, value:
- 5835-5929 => 18.1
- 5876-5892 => 18.8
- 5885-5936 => 18.4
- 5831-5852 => 17.5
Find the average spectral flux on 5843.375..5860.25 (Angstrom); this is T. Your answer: 16.7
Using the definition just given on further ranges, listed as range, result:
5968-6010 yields 16.2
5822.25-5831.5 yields 17.7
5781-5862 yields 17.3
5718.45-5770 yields 17.8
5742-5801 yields 17.6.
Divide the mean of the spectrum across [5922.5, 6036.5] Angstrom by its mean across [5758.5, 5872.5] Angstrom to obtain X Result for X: 1.0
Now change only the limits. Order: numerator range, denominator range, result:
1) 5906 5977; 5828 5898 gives 0.95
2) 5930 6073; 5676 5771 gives 0.97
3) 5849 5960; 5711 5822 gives 1.04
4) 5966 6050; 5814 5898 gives 0.95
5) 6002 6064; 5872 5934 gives 0.95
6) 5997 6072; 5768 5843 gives 1.02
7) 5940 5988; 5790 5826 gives 0.96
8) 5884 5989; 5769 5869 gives 1.01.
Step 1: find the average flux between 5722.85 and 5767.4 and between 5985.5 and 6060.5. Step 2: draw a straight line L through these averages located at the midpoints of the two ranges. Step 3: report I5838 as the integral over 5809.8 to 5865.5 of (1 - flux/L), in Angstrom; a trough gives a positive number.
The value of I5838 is 1.5 Angstrom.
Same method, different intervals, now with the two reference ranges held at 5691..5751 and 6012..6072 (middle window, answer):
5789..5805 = -0.7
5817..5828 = 0.3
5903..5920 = -0.3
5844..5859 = 0.8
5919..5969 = 0.8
